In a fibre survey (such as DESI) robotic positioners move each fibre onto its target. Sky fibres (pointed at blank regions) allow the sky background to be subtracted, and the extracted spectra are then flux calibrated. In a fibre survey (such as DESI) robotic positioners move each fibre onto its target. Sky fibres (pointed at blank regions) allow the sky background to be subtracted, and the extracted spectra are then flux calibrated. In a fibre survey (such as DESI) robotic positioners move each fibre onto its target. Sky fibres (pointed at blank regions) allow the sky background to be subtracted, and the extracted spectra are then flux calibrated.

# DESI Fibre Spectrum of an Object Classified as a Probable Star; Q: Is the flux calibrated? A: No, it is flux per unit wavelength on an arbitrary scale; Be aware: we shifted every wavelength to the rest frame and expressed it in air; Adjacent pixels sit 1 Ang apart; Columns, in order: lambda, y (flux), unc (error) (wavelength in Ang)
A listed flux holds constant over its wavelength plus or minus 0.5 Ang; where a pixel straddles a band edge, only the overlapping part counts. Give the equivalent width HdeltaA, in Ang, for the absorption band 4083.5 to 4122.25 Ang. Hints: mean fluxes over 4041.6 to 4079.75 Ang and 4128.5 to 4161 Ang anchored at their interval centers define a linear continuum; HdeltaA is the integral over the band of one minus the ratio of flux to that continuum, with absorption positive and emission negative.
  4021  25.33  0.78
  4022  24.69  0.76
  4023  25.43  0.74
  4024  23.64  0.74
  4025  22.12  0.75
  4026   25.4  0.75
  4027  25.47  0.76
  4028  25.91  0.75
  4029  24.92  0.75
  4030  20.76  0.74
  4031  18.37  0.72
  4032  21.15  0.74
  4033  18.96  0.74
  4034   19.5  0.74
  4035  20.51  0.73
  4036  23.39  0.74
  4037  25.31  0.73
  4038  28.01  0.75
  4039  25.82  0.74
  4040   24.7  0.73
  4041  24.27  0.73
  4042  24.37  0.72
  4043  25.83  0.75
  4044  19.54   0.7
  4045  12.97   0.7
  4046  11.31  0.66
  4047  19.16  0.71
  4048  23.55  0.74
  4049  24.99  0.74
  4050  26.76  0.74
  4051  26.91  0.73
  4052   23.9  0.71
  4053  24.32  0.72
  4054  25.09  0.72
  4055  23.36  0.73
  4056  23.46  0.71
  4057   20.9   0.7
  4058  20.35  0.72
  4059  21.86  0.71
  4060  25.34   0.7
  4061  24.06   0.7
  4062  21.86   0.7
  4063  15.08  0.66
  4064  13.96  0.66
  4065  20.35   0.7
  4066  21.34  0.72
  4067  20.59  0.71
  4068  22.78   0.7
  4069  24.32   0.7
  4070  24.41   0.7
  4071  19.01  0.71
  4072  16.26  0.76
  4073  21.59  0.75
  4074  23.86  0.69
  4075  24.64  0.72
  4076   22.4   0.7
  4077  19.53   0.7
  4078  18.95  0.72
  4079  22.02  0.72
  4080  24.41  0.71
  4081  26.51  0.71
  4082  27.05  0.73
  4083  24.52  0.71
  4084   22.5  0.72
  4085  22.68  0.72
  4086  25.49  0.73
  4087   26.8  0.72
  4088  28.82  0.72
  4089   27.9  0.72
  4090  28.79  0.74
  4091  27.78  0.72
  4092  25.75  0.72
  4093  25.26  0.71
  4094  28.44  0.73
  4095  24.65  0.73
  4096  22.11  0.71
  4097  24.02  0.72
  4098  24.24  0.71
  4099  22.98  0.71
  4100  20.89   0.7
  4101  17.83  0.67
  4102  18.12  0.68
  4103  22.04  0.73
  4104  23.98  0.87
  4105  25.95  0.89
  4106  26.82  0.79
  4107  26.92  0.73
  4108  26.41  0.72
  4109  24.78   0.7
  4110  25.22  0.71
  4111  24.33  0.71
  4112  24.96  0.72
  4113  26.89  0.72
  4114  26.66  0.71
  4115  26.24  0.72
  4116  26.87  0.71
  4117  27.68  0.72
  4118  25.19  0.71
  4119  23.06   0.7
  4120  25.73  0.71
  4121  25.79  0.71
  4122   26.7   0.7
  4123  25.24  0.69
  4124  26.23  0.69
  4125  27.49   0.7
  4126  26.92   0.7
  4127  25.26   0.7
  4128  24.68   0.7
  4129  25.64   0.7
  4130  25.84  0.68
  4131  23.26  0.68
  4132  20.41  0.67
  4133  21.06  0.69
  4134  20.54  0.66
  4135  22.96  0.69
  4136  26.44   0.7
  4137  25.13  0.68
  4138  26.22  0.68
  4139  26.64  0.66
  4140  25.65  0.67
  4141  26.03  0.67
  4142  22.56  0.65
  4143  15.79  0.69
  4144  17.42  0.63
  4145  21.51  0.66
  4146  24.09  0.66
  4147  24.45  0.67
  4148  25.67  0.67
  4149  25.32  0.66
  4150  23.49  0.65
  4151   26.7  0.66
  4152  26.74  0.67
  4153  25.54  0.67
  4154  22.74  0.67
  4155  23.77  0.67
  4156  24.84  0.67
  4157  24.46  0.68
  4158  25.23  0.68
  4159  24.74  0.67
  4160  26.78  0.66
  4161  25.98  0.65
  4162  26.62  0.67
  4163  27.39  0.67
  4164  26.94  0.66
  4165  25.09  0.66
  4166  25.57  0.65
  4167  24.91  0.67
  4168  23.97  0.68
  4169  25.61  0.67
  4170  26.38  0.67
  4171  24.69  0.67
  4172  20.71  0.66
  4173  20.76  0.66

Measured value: -3.8 Ang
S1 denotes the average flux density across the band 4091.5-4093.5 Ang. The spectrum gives 25.5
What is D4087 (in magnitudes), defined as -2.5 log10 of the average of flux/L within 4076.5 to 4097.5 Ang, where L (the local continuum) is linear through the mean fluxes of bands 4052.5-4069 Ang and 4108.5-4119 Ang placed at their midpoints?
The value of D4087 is -0.06 mag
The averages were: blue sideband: 21.6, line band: 25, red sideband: 25.7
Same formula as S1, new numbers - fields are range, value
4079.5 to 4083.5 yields 25.6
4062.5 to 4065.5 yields 16.5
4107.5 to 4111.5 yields 25.2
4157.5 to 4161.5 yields 25.7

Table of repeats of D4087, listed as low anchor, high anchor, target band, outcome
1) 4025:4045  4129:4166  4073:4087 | 0.00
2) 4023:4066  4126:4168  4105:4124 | -0.09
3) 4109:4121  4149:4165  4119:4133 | 0.02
